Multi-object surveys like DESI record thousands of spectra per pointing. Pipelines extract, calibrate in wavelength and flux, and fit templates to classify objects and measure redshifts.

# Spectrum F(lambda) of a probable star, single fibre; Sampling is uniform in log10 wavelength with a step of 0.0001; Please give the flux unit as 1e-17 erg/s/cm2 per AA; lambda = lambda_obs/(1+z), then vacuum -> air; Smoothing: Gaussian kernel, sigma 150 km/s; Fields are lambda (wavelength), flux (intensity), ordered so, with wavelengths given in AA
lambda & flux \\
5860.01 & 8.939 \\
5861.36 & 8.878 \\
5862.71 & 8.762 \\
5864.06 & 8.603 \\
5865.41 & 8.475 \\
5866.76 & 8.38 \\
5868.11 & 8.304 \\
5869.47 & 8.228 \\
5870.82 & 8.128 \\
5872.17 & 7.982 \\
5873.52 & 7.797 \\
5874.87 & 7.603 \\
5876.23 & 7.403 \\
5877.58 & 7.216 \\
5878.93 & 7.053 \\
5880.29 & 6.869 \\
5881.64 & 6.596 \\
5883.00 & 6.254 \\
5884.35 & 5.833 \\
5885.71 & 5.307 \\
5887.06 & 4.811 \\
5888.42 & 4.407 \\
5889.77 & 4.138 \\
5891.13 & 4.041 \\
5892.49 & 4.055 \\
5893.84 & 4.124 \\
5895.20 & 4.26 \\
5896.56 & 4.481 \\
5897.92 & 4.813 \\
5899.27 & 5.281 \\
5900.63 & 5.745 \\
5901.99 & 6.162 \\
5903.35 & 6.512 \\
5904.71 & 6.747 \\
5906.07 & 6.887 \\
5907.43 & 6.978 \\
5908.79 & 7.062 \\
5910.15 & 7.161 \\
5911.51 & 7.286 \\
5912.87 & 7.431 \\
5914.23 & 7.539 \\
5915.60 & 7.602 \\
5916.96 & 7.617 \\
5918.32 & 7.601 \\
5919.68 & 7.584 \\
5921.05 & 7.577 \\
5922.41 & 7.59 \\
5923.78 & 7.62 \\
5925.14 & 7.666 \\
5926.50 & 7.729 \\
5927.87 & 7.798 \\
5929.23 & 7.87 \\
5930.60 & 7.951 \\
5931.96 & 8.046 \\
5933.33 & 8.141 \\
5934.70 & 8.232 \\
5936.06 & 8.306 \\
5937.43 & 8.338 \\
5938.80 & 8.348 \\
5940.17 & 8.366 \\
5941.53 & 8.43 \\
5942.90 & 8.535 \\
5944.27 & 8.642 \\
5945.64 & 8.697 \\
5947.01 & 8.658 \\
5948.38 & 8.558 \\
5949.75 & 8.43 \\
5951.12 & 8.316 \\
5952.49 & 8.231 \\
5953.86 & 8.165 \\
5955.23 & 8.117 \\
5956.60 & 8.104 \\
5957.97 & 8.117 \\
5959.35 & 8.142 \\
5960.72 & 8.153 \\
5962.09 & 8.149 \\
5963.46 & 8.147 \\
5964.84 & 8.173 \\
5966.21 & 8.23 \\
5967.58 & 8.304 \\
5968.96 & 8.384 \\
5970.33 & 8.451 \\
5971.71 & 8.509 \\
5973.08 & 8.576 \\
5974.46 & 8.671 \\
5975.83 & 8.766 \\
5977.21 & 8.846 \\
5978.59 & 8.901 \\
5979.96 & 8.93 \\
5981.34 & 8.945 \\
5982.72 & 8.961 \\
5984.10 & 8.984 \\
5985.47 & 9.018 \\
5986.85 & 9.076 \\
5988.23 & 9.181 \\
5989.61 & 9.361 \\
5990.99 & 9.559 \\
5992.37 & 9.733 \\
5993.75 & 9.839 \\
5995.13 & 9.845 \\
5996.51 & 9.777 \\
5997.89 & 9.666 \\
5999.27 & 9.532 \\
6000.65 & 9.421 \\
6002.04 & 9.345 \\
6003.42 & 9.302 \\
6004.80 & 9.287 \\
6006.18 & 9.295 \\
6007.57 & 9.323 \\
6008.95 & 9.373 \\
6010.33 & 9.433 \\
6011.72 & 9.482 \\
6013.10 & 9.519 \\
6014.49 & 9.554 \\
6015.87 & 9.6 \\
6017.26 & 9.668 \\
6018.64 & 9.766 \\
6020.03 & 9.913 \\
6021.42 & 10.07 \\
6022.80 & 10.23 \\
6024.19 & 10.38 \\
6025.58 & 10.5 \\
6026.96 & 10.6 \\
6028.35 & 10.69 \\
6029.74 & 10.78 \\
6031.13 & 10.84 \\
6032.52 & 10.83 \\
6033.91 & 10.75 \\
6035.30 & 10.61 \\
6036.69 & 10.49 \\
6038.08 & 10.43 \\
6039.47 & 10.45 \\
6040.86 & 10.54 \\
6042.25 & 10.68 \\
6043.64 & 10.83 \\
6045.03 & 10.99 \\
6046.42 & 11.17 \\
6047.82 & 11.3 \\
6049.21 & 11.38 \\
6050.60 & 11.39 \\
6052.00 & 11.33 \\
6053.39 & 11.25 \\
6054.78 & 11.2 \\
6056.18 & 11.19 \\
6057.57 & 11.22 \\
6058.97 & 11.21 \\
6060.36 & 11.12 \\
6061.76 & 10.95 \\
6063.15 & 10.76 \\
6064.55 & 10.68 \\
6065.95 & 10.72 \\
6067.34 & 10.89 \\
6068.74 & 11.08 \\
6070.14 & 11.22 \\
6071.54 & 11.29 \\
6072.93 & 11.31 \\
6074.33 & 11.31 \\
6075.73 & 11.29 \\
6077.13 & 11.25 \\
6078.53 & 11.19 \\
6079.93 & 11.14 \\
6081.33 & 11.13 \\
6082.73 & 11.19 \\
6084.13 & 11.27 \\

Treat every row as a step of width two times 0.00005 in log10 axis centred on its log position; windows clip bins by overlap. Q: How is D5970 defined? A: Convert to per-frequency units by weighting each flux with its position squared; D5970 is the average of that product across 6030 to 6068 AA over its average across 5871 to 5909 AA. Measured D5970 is 1.9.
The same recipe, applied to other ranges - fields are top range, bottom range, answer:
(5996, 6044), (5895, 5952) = 1.38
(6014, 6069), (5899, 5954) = 1.44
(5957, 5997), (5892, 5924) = 1.39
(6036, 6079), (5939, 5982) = 1.35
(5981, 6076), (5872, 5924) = 1.69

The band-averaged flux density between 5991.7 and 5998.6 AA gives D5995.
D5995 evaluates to 9.78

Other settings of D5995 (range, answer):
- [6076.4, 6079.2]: 11.2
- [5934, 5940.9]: 8.32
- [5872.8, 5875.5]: 7.72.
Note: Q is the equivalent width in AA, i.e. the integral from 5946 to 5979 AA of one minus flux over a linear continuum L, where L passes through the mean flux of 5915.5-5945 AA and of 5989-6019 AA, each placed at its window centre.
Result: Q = 1.08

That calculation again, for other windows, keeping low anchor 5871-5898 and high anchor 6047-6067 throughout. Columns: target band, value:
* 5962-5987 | -0.2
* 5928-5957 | -2.7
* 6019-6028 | -0.2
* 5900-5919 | -1.3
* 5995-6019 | 0.2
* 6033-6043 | 0.0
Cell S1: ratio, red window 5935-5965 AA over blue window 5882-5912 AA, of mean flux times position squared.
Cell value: 1.5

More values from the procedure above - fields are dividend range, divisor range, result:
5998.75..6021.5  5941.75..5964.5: 1.16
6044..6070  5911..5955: 1.44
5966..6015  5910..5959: 1.16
